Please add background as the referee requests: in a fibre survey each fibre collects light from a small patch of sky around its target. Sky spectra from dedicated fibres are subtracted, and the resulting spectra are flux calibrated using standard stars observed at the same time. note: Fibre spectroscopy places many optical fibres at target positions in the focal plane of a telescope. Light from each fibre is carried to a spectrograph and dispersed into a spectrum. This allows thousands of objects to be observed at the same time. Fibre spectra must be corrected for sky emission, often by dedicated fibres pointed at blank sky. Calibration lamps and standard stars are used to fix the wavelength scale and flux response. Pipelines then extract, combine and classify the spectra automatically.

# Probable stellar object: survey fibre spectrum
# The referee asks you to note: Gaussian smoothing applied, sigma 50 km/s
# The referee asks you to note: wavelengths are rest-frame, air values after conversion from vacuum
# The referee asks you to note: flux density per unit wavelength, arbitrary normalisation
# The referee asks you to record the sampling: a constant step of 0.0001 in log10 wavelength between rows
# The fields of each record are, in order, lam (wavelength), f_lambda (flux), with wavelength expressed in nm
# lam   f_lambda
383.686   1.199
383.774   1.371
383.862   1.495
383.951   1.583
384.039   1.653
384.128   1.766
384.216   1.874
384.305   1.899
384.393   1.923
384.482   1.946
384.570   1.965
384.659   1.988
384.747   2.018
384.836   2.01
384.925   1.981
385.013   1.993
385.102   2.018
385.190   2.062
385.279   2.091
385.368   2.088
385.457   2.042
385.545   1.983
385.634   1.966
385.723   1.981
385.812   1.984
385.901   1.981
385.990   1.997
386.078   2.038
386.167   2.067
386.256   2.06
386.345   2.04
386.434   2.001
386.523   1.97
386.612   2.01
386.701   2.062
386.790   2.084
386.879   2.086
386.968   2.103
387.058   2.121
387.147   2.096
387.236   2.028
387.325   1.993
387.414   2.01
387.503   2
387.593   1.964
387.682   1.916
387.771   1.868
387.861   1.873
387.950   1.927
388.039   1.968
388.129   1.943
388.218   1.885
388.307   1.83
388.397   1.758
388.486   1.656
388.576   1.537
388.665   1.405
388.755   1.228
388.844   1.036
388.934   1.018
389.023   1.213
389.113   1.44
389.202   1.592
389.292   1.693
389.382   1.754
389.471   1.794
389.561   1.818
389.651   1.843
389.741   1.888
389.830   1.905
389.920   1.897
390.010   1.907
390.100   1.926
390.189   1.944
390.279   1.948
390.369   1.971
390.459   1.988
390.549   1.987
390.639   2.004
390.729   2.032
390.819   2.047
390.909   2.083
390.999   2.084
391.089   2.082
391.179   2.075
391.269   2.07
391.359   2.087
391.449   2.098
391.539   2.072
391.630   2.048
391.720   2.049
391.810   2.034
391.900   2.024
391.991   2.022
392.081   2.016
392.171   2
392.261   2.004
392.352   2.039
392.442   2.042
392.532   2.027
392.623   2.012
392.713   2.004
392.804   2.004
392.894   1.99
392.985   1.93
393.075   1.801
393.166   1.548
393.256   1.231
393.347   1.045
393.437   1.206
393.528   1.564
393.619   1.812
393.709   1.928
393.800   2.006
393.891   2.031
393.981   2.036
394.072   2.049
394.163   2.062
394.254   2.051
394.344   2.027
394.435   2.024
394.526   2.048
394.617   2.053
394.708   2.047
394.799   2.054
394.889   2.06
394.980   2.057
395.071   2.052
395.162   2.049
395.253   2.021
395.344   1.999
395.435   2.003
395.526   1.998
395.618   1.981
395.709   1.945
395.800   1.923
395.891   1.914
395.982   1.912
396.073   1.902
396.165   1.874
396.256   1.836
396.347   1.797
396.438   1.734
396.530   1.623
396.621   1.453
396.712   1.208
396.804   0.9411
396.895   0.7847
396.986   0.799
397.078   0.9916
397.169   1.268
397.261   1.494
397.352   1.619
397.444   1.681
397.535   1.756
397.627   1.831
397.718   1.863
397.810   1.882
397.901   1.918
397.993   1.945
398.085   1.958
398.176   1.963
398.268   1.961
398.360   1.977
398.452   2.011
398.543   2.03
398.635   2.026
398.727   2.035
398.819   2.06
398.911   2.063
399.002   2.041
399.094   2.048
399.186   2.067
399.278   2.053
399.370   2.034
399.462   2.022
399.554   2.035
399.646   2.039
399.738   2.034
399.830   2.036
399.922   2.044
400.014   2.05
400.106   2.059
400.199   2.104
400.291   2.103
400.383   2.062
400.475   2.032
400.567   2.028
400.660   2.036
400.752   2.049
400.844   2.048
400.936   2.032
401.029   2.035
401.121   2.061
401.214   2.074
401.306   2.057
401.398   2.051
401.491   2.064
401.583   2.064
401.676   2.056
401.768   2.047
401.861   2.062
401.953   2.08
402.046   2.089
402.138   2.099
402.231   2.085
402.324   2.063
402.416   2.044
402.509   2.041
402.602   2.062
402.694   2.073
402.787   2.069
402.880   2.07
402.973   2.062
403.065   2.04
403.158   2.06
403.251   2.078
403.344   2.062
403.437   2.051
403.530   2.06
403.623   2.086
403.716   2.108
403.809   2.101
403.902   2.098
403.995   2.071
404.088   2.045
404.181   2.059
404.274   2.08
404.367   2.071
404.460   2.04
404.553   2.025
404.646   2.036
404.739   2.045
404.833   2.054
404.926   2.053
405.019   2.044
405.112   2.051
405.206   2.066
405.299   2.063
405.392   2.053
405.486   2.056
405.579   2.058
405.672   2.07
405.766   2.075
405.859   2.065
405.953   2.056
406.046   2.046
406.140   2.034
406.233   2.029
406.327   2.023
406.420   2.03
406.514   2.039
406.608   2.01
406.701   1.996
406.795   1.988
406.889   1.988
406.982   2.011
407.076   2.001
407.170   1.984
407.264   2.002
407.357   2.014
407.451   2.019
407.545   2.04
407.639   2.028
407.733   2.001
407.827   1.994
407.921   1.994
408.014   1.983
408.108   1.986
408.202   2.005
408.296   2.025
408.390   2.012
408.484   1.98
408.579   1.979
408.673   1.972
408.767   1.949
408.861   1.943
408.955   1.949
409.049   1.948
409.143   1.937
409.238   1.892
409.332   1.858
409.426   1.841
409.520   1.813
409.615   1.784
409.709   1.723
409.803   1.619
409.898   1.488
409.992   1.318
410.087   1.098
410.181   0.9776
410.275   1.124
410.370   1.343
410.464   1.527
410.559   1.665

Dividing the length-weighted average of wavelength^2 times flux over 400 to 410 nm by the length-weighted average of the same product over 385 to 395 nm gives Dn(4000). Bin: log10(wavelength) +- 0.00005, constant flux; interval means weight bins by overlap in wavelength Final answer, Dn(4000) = 1.14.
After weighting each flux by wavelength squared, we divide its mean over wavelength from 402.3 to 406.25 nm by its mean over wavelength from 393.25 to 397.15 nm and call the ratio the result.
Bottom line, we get 1.22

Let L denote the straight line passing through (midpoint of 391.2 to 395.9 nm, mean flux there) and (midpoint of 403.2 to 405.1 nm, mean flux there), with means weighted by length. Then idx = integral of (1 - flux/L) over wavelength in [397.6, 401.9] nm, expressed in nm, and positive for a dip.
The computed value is -0.02 nm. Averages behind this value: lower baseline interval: 1.95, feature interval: 2.03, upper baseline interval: 2.06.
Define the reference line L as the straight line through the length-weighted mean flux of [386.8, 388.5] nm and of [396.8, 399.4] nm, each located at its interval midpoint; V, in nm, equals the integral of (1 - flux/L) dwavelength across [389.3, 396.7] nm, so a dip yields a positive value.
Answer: -0.246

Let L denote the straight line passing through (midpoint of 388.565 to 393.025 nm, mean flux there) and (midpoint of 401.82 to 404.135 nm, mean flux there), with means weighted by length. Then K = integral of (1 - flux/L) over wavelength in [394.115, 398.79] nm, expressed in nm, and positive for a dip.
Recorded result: 0.363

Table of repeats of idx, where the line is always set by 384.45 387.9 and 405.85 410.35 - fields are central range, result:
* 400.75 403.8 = -0.234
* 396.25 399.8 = 0.318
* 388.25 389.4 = 0.302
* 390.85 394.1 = 0.091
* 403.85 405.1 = -0.100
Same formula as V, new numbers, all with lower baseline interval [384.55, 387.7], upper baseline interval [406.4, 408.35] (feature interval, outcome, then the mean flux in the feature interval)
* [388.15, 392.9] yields 0.361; 1.87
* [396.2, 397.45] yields 0.401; 1.37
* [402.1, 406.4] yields -0.110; 2.06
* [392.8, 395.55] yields 0.167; 1.89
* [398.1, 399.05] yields -0.001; 2.02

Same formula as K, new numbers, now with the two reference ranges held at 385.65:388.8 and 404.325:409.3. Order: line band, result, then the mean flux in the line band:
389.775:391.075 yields -0.03 nm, 1.98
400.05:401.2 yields -0.04 nm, 2.05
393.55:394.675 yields -0.03 nm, 2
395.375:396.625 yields 0.06 nm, 1.86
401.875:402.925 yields -0.04 nm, 2.07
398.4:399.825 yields -0.04 nm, 2.04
